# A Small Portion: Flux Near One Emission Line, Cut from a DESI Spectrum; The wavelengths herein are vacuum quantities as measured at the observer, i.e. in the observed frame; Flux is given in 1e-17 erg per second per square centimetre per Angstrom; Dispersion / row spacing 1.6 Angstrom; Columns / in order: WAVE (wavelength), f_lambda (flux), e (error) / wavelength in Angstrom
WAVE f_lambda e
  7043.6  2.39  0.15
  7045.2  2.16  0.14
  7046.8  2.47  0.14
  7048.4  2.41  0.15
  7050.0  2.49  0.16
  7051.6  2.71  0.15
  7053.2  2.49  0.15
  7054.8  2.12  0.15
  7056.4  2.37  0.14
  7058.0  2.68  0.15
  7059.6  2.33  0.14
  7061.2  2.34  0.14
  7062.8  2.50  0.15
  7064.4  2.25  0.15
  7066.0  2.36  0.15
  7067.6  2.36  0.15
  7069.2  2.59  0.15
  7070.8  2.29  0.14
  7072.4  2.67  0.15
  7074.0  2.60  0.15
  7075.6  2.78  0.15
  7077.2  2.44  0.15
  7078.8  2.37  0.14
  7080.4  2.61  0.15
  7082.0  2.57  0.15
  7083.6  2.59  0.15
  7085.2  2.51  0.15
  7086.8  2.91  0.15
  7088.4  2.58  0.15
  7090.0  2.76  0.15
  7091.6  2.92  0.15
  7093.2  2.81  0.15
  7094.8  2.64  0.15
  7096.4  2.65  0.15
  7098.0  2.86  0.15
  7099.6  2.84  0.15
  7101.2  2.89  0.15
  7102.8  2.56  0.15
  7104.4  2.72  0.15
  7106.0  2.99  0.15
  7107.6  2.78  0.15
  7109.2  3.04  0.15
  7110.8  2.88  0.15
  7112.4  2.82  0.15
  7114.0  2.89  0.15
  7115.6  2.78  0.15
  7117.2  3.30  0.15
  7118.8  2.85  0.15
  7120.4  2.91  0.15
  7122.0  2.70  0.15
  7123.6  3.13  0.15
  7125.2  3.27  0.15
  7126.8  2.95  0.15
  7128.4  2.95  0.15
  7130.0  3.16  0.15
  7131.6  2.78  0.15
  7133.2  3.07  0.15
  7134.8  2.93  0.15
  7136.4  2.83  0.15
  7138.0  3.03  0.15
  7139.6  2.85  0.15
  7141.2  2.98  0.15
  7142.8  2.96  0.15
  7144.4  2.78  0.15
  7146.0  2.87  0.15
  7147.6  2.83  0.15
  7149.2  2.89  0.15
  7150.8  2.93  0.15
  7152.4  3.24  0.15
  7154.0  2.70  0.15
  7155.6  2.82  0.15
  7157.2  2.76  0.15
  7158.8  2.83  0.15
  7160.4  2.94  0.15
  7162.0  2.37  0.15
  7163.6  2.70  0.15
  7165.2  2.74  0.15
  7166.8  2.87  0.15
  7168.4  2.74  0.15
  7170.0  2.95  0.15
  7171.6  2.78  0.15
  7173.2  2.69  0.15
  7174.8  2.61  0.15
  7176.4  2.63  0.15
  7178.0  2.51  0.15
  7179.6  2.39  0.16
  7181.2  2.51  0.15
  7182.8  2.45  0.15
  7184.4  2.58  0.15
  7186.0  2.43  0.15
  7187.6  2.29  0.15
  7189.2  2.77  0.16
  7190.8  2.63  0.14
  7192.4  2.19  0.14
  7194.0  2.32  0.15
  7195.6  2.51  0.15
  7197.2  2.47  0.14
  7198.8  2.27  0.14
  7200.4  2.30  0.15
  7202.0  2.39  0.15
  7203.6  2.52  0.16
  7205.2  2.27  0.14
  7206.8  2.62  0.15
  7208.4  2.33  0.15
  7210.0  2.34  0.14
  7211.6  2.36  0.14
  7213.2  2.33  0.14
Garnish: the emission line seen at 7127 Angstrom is Mg II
